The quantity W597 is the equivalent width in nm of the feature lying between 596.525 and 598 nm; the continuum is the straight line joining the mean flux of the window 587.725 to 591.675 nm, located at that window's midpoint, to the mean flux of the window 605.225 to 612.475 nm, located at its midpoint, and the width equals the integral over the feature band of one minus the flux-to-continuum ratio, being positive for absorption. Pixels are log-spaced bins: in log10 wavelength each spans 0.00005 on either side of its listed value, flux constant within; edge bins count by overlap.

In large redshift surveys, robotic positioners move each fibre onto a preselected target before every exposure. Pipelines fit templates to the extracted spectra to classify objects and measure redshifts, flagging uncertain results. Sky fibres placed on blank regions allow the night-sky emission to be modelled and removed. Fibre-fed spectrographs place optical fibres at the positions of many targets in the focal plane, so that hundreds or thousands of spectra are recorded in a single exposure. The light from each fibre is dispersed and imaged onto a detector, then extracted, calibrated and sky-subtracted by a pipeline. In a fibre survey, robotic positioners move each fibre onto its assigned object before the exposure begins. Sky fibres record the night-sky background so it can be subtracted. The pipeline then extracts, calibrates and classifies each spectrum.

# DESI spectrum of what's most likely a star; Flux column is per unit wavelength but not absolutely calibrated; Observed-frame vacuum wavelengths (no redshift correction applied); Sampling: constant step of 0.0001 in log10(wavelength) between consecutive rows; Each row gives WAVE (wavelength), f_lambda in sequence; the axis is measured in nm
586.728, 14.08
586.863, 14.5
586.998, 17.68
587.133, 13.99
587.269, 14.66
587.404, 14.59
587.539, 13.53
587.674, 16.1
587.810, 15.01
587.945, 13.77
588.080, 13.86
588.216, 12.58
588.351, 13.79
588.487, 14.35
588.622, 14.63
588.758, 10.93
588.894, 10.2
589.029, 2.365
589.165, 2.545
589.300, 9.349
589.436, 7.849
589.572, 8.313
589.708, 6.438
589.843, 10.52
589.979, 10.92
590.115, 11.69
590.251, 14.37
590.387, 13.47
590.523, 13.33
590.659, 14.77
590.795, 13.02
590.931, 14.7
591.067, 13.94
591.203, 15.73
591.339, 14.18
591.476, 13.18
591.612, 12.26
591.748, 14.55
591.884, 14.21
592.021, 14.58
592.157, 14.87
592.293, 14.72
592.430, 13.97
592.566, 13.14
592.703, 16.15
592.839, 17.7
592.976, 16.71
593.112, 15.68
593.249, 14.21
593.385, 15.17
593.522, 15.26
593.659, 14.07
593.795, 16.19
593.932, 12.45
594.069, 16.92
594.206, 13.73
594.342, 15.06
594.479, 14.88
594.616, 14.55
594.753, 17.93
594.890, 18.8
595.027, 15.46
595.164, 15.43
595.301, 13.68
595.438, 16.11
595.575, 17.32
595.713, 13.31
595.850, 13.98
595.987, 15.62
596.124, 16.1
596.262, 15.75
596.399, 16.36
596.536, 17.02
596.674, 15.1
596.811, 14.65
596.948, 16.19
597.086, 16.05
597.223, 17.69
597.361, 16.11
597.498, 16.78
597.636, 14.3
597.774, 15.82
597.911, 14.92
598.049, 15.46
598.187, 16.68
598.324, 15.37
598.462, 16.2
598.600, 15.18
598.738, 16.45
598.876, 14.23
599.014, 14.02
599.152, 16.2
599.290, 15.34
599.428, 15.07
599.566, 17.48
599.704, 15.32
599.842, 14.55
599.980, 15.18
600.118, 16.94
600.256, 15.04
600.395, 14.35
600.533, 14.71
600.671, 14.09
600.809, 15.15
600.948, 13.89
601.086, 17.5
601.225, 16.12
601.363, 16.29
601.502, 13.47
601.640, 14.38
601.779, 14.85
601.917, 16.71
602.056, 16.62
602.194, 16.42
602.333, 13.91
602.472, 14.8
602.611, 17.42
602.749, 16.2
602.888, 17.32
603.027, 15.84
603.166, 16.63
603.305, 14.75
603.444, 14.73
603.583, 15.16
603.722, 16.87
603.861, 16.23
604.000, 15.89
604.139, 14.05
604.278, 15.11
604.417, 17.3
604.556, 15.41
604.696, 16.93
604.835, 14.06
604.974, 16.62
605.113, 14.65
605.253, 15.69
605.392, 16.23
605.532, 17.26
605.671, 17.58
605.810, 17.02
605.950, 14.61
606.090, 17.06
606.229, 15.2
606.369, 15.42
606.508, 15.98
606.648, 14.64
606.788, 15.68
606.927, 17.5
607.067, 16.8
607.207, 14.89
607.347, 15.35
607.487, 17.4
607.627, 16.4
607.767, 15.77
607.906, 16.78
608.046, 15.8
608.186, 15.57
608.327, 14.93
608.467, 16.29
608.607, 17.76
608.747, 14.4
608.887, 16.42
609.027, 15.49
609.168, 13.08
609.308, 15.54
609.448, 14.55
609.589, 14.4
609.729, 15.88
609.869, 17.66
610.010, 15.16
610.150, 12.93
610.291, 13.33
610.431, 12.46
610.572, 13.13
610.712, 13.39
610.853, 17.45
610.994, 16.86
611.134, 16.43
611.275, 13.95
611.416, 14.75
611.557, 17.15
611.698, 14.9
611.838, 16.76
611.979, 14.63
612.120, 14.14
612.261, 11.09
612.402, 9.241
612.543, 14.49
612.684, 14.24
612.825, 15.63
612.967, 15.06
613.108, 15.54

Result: -0.292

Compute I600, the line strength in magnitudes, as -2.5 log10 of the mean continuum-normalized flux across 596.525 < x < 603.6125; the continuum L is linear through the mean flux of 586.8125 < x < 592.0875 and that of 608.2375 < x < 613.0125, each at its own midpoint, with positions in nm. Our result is -0.14 mag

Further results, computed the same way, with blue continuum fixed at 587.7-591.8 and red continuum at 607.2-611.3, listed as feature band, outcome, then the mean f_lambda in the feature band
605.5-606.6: -0.101 mag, 16.2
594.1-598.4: -0.200 mag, 15.7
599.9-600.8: -0.097 mag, 15.1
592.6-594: -0.217 mag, 15.3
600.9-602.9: -0.121 mag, 15.7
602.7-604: -0.119 mag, 16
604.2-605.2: -0.084 mag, 15.7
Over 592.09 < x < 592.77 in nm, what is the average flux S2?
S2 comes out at 14.6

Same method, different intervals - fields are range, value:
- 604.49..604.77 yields 16.1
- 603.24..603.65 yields 14.9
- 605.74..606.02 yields 15.8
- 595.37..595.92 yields 15.2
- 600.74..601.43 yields 15.8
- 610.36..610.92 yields 14.1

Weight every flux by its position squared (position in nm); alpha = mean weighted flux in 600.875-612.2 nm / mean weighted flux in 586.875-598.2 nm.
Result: 1.16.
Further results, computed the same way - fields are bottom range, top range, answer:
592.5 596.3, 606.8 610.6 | 1.05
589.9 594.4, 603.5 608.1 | 1.16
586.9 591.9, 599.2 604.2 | 1.30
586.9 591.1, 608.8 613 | 1.30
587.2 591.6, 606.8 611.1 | 1.36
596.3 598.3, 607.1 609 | 1.04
